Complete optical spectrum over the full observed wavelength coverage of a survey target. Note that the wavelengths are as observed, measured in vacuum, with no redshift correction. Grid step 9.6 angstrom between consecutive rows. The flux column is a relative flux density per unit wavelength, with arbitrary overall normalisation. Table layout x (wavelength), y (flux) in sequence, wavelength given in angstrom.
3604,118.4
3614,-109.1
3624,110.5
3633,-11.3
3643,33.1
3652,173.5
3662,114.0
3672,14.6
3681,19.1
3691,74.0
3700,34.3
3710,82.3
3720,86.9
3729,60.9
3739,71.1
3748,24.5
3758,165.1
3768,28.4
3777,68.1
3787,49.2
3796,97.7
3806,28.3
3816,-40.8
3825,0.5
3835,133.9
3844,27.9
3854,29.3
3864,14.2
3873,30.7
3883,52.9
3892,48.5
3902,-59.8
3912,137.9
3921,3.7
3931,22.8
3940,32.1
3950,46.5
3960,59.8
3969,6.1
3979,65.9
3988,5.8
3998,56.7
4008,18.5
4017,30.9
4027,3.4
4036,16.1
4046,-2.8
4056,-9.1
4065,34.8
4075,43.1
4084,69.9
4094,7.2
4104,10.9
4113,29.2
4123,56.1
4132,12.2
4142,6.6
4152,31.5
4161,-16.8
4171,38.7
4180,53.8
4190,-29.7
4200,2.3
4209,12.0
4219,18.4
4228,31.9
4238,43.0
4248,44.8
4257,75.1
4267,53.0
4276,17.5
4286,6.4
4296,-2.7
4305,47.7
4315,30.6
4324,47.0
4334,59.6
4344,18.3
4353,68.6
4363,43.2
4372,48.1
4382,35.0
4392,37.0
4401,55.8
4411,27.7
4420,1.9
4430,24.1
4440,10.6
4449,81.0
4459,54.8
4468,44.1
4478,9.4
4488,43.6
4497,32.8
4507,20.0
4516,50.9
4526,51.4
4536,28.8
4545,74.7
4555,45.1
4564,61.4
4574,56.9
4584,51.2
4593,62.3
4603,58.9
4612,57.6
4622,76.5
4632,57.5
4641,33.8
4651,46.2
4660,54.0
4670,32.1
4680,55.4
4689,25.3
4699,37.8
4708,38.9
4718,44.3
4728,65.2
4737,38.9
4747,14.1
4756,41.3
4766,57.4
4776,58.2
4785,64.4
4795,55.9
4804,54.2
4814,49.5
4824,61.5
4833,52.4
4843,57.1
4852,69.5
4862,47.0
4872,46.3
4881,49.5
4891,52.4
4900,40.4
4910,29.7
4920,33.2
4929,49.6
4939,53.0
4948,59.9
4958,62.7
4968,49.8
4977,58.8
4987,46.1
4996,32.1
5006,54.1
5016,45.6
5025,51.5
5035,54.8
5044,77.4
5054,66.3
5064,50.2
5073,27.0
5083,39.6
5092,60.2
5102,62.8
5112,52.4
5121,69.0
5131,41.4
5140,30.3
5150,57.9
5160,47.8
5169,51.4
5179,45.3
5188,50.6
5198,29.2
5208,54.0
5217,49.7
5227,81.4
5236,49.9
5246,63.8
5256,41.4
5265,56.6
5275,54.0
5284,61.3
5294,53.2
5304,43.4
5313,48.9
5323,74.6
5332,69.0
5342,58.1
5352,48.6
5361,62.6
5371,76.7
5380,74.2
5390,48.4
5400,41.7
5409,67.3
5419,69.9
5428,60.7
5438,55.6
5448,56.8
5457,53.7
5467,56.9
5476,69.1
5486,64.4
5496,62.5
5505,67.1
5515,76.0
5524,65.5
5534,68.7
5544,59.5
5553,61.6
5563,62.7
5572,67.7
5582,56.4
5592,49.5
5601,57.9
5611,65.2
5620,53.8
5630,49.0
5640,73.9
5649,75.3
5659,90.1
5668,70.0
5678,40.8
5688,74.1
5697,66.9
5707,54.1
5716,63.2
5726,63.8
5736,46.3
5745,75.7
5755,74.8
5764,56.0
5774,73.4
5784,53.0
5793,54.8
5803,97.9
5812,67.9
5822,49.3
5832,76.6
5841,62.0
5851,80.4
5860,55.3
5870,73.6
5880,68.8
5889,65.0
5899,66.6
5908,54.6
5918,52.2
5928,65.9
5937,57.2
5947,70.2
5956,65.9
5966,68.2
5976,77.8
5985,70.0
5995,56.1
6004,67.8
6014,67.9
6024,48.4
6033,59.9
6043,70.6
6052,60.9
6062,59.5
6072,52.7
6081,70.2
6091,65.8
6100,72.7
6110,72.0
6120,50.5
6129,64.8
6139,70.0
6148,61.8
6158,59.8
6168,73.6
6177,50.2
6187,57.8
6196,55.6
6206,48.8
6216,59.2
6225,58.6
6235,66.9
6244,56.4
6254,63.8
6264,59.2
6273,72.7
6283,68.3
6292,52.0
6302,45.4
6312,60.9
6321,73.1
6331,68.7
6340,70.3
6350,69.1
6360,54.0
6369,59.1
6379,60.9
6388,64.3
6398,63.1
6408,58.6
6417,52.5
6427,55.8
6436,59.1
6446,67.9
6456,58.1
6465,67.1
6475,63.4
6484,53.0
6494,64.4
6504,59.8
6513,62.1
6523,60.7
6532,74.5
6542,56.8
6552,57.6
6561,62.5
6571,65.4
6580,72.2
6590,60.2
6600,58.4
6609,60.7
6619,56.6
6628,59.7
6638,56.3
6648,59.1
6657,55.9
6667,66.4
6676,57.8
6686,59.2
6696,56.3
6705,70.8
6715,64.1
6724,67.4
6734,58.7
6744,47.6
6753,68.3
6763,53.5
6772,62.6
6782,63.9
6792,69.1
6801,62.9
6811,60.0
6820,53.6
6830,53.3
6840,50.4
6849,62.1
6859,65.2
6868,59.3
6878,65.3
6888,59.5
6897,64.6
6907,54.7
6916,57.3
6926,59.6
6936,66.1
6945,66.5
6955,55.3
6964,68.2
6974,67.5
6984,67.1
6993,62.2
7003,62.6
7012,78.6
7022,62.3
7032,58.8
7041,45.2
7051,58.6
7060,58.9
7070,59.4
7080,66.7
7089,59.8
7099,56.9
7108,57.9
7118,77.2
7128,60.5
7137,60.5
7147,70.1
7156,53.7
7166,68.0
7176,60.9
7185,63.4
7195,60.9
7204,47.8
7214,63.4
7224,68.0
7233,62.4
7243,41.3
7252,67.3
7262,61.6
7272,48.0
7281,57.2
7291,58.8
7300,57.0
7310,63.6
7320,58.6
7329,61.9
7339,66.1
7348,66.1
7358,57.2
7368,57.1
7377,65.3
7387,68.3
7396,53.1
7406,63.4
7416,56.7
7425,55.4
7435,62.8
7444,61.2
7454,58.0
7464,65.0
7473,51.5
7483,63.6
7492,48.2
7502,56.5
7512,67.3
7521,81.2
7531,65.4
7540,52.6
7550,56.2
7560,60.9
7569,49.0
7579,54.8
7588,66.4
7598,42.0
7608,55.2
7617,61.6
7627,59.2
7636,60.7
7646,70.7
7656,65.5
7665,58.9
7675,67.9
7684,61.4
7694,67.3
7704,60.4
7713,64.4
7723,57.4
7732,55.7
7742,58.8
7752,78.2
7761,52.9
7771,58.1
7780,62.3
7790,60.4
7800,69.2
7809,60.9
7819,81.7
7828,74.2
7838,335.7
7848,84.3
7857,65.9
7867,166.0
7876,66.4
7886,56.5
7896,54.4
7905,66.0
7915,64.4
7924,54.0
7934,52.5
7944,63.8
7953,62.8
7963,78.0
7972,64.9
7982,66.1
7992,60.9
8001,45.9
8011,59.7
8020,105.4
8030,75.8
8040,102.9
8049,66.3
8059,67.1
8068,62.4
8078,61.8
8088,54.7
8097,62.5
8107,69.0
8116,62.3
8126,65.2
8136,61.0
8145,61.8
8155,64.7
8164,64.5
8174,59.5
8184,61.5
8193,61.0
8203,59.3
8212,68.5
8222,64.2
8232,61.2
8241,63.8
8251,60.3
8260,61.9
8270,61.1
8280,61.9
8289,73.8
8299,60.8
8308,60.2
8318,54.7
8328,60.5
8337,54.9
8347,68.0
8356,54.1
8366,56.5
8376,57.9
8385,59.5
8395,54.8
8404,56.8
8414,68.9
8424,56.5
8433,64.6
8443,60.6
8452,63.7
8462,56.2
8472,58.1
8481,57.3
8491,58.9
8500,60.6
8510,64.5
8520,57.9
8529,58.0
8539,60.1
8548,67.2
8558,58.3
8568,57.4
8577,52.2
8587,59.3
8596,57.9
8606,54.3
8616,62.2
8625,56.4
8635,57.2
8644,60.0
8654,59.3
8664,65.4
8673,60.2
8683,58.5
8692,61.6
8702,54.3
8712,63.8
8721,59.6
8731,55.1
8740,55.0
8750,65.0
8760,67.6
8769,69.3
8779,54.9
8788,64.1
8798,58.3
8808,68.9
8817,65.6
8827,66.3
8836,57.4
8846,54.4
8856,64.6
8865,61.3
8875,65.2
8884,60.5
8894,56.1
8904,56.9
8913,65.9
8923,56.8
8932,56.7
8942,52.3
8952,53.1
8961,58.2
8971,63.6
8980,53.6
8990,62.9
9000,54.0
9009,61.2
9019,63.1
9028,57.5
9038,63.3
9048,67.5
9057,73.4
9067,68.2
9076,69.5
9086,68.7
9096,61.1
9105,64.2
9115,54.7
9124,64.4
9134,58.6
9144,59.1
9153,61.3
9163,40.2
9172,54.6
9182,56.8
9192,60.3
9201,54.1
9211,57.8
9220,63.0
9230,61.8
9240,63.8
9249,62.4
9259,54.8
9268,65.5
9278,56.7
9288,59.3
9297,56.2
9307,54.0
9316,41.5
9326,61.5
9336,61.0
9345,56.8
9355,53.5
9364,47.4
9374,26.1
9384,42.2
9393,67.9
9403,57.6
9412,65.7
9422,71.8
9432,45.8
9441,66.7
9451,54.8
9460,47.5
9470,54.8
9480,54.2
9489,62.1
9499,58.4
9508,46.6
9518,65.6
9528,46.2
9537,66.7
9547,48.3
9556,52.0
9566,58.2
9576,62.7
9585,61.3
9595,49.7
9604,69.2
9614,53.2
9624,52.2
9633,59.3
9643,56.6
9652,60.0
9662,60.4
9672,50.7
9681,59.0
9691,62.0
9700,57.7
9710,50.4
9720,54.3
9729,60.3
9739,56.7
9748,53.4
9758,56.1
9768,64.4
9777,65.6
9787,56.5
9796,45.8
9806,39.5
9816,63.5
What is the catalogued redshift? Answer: 0.194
